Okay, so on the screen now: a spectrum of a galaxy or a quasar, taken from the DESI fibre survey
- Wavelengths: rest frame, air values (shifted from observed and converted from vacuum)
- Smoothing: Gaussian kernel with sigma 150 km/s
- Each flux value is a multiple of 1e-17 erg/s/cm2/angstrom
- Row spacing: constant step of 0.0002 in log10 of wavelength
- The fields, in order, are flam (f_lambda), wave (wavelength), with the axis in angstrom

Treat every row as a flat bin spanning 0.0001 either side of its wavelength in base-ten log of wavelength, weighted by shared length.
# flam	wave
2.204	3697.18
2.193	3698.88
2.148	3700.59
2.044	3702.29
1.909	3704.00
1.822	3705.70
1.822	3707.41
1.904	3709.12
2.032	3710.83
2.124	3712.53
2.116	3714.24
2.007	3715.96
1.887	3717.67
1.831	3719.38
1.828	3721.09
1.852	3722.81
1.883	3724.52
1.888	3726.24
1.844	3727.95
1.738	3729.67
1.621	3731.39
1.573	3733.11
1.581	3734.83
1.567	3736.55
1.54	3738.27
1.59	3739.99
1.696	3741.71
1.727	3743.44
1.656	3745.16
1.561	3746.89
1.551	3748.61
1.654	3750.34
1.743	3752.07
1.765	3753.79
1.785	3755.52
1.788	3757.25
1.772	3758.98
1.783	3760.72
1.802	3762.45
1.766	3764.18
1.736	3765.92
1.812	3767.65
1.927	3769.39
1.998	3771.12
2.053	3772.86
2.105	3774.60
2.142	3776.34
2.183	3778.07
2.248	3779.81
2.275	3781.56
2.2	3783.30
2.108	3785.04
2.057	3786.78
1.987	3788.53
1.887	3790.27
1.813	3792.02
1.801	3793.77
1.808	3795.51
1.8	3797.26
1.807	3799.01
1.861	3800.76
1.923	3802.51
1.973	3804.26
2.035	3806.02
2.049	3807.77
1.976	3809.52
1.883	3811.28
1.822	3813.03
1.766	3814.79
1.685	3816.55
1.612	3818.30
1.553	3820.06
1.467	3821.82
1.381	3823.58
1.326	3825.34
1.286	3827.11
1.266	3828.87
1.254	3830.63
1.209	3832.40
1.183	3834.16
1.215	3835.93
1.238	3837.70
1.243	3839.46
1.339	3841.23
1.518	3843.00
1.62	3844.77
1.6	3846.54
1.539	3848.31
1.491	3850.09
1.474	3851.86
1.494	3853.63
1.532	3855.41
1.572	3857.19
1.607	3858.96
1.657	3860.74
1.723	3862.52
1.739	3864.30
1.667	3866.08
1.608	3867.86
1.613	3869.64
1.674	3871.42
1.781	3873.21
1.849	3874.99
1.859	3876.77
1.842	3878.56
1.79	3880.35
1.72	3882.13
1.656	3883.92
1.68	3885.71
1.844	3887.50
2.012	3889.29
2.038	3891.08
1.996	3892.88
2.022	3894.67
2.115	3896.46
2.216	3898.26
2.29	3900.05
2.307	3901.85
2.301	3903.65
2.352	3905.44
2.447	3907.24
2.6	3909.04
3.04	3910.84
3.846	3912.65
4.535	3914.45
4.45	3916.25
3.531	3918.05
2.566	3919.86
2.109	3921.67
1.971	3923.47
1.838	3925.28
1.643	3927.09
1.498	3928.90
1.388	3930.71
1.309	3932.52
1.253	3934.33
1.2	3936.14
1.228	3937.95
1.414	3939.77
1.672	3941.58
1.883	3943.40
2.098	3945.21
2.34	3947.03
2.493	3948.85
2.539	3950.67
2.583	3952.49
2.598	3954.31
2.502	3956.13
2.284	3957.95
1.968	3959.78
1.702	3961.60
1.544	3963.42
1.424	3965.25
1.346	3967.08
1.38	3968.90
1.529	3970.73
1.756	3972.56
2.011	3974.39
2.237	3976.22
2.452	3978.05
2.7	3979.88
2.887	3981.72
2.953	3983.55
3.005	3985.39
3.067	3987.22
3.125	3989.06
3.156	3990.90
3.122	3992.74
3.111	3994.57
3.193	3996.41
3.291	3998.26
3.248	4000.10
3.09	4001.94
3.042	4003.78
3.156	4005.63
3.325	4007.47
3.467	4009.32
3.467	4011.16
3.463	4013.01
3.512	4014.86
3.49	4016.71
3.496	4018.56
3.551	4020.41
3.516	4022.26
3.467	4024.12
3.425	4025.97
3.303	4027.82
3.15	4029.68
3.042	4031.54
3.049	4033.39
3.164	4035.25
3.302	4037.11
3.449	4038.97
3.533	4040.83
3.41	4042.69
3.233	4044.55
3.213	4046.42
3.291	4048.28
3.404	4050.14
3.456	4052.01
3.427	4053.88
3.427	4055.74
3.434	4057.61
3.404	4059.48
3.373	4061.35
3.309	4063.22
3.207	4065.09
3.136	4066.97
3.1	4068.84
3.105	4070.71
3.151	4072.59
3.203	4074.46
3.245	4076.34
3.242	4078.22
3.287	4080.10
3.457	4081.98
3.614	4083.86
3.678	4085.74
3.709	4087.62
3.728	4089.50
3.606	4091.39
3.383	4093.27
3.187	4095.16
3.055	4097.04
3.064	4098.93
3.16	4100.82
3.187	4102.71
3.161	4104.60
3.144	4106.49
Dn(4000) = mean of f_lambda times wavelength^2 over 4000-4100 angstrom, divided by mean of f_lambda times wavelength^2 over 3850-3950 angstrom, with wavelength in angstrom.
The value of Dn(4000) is 1.78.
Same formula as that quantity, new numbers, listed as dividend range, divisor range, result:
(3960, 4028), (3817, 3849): 2.22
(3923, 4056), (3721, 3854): 1.73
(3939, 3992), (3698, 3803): 1.34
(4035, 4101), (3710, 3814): 2.09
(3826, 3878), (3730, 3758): 0.97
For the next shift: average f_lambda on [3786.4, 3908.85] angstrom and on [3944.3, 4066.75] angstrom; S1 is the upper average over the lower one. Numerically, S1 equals 1.68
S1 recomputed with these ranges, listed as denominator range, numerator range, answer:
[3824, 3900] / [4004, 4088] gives 2.05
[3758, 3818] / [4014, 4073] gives 1.72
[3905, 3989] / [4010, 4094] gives 1.50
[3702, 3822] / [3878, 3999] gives 1.23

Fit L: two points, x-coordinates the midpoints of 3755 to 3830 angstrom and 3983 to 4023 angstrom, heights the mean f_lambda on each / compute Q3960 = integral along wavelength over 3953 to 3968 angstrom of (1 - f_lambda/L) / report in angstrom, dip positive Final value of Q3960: 5.2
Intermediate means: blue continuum 1.84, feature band 1.94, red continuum 3.27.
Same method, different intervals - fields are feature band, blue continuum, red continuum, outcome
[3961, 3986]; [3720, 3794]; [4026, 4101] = 7.2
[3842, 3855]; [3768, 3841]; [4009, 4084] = 3.3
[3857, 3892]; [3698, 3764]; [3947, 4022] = 8.6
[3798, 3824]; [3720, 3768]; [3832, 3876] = -3.0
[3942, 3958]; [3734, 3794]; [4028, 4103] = 2.3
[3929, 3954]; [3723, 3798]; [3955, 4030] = 7.6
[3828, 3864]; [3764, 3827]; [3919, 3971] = 8.1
